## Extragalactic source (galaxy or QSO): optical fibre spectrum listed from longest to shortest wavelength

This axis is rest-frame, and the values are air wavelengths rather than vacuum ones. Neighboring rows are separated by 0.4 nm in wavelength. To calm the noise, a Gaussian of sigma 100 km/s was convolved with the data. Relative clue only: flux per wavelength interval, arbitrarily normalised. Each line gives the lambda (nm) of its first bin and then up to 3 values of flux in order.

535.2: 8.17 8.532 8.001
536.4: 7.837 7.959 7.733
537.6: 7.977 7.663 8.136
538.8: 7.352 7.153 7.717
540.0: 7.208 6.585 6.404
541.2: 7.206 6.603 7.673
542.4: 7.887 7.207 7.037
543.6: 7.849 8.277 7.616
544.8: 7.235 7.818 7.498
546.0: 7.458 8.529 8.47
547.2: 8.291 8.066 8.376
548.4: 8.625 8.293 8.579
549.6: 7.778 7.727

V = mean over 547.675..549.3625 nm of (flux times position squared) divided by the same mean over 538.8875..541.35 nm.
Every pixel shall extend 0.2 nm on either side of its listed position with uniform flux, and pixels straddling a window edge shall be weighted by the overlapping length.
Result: 1.23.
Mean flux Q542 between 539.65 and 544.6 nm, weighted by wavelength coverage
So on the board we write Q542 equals 7.31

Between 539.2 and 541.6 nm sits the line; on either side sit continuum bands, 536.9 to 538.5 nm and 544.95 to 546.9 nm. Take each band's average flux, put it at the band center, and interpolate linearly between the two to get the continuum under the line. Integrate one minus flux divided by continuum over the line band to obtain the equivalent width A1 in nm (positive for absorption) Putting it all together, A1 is 0.27 nm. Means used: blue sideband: 7.87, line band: 7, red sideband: 7.91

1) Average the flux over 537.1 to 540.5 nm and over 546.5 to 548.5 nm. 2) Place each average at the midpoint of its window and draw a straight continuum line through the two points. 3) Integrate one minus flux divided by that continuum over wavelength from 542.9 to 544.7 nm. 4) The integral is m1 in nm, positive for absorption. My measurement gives 0.08 nm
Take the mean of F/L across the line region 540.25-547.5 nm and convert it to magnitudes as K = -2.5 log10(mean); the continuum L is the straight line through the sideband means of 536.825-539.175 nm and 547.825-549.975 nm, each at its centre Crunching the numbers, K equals 0.07 mag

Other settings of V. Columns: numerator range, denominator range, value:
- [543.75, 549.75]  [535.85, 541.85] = 1.12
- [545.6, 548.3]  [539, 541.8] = 1.20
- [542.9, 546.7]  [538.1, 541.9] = 1.09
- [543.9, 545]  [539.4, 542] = 1.11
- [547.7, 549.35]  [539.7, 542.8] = 1.22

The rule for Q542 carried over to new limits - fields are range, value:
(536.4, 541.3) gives 7.45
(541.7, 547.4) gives 7.75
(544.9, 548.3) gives 8.06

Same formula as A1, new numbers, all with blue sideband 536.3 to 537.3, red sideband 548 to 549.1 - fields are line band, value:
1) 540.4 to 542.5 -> 0.27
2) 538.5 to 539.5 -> 0.07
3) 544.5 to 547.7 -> 0.16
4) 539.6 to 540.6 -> 0.12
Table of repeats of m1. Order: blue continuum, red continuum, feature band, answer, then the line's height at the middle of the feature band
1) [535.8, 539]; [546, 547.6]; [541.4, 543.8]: 0.207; 8.07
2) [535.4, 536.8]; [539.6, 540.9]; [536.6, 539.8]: -0.093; 7.5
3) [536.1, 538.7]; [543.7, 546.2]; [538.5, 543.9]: 0.350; 7.76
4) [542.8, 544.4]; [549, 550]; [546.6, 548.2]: -0.075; 7.93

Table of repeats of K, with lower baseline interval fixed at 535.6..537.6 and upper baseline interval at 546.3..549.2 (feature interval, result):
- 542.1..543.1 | 0.09 mag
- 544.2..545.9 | 0.10 mag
